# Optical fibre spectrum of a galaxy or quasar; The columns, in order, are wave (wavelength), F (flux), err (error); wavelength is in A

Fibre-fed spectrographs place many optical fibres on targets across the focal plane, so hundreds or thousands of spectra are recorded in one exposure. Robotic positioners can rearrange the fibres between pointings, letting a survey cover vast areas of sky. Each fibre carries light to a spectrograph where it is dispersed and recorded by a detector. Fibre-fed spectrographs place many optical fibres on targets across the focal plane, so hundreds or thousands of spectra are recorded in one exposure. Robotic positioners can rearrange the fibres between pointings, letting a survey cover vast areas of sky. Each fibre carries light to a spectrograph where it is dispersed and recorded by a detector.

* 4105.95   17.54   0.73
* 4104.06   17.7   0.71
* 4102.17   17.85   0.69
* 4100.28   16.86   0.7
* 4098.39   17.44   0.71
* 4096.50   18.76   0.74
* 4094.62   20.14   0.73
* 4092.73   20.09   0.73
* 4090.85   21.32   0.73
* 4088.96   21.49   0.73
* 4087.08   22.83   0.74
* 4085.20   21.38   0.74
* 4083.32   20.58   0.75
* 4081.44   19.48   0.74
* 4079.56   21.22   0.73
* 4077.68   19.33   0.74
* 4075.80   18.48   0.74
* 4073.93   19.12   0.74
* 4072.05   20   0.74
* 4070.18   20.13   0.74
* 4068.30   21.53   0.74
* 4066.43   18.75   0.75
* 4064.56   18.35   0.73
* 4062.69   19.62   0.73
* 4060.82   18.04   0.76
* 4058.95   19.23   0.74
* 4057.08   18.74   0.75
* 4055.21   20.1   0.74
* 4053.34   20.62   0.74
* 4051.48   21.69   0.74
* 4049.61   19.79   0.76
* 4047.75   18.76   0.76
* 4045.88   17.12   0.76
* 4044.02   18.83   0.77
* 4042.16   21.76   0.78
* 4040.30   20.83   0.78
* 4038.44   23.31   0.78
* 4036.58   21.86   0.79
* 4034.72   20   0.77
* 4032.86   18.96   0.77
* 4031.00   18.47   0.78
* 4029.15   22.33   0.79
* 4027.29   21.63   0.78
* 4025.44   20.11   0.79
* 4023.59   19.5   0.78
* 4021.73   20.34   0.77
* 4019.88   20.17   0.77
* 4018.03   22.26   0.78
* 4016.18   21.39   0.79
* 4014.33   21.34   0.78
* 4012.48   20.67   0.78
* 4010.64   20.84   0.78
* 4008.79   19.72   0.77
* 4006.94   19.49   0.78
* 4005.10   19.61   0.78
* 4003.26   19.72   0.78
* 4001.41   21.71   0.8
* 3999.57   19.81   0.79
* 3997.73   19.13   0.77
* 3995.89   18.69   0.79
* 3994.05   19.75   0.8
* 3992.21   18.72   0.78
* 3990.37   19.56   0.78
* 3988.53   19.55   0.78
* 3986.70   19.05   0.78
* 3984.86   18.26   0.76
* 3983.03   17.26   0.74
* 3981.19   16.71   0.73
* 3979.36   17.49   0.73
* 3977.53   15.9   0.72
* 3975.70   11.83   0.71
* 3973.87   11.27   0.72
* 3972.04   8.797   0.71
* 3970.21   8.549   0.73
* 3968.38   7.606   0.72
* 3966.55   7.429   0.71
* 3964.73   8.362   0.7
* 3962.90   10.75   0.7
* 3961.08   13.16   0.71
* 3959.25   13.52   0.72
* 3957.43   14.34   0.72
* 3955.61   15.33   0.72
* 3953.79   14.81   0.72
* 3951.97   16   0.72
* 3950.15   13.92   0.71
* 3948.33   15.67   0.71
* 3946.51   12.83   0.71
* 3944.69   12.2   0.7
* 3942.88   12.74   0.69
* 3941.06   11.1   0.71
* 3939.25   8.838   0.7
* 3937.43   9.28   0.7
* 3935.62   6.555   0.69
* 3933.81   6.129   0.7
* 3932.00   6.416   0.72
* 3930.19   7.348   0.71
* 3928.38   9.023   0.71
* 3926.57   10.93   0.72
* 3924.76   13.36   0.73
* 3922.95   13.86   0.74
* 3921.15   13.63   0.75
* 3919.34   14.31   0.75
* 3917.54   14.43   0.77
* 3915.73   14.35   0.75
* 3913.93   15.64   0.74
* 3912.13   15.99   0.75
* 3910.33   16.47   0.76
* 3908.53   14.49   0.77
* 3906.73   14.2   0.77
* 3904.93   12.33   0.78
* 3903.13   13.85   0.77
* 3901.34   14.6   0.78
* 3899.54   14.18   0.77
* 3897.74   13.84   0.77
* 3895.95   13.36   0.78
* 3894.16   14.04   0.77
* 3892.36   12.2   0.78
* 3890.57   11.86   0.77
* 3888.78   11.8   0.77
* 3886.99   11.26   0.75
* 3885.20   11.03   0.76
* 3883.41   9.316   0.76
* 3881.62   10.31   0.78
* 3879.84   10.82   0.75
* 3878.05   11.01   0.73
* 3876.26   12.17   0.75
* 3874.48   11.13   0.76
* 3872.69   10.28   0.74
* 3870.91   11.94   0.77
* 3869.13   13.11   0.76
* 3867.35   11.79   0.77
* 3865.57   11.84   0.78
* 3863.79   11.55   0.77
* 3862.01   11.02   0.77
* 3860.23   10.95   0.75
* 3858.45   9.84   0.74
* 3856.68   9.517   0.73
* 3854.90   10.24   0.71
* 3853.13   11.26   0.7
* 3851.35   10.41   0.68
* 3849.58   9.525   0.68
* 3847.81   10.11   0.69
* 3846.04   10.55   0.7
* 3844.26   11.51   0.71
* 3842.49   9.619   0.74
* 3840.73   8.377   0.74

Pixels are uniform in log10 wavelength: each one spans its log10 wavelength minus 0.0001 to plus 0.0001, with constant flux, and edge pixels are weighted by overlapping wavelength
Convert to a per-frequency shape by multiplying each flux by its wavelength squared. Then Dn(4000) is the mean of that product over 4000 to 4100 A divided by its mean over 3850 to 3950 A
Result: 1.8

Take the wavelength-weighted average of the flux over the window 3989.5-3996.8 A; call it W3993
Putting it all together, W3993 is 19.2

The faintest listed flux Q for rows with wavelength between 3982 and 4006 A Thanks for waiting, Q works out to 17.26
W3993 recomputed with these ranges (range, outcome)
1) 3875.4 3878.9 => 11.6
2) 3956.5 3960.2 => 13.9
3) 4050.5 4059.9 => 20.1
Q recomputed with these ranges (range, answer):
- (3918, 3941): 6.129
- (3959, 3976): 7.429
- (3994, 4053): 17.12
